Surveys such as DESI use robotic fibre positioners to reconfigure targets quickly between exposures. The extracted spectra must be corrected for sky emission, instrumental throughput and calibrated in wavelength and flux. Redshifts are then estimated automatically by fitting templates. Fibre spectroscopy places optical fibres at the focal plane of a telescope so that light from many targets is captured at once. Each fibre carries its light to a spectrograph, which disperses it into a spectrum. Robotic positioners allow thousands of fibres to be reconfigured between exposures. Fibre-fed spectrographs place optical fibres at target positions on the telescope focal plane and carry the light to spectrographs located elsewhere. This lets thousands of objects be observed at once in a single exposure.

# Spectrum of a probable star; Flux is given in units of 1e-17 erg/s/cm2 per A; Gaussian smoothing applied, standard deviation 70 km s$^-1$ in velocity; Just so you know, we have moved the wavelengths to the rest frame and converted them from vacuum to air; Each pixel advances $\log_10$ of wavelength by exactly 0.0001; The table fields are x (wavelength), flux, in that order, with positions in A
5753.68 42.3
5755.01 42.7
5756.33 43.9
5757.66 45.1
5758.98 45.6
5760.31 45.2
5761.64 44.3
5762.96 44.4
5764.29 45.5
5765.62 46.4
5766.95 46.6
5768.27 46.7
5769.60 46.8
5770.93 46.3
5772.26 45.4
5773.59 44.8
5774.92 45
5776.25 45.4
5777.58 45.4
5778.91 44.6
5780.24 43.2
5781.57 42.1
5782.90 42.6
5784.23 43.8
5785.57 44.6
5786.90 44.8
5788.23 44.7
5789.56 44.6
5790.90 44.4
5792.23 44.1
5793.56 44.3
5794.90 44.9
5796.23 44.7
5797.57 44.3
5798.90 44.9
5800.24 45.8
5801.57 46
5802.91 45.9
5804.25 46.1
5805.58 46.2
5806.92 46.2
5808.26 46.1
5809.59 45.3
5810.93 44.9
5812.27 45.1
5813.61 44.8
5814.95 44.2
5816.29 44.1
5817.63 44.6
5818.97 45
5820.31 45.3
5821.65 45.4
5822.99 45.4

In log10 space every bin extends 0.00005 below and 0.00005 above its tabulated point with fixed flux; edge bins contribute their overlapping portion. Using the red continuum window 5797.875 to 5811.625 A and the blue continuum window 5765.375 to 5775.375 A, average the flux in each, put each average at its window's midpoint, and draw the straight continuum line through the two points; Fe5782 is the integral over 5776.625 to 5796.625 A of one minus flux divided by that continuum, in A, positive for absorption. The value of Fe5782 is 0.73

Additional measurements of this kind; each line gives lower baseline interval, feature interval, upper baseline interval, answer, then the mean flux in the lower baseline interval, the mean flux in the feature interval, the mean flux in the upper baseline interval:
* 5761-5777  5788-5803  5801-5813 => 0.3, 45.6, 44.8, 45.7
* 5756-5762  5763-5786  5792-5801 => -0.1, 44.9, 45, 44.8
